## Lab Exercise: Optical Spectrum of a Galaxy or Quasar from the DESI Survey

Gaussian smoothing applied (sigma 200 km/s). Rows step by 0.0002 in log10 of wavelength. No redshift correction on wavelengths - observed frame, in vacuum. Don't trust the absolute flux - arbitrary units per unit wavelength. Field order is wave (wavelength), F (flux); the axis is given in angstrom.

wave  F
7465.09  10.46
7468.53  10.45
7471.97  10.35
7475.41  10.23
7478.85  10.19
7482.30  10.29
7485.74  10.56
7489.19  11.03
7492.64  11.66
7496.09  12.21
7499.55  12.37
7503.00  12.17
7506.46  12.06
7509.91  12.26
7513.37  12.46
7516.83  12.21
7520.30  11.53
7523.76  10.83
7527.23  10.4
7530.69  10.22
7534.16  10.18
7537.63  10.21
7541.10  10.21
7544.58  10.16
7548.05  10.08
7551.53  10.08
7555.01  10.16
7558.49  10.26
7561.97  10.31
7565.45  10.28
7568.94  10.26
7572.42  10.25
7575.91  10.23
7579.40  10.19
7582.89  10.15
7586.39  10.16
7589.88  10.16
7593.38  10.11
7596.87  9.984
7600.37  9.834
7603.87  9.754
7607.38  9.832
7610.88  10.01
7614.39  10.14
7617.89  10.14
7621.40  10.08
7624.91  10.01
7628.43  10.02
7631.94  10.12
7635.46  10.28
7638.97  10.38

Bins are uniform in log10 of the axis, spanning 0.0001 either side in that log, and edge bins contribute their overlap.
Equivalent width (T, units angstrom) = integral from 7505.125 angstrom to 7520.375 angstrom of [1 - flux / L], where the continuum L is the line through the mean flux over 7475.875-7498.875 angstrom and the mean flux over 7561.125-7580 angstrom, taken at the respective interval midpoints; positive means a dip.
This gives -1.96 angstrom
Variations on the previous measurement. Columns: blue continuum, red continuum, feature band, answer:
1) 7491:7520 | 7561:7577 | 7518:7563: 2.9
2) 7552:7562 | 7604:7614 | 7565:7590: -0.3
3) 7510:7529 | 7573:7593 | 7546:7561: 0.9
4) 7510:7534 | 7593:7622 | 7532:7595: 2.6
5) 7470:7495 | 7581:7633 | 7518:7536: -0.4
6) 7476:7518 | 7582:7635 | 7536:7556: 1.4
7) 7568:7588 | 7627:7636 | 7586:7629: 0.6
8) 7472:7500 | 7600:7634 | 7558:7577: 0.2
